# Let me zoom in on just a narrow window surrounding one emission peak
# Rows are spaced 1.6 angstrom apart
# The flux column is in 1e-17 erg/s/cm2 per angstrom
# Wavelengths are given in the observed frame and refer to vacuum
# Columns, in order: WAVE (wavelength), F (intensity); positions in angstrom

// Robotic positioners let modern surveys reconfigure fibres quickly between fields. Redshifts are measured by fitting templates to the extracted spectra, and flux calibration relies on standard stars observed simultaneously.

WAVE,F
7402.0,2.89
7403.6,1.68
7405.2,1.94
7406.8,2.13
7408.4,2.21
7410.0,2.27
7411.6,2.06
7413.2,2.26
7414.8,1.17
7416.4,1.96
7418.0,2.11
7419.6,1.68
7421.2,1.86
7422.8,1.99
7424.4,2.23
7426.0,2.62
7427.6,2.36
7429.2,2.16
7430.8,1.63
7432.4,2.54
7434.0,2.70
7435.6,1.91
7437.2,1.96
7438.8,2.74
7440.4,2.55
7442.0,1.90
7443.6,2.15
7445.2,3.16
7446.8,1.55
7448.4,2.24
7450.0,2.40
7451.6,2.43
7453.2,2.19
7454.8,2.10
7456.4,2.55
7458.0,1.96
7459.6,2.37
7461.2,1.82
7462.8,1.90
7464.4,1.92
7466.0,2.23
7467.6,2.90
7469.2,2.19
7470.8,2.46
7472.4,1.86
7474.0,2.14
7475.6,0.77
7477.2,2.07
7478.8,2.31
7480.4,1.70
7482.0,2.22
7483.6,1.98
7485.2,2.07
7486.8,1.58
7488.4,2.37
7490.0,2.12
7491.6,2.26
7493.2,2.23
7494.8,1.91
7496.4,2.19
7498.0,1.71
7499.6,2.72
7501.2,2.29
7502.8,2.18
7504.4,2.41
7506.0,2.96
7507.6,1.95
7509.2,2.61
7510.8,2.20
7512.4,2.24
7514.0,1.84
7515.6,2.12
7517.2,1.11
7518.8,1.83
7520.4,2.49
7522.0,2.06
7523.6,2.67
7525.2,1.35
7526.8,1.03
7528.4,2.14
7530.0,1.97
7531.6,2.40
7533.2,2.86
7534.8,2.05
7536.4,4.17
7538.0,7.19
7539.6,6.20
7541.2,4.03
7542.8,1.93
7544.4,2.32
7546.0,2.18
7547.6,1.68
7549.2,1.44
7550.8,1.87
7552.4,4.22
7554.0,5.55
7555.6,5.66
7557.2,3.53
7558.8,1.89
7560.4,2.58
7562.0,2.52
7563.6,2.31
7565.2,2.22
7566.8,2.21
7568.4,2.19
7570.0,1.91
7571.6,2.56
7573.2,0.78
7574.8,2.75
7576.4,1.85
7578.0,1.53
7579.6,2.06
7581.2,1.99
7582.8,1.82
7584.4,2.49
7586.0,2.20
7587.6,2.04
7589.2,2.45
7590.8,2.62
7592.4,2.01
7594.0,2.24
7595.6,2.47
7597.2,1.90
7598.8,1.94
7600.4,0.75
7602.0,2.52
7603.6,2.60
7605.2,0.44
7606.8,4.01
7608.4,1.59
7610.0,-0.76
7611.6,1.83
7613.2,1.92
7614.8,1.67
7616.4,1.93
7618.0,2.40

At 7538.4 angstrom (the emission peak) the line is [S II] 6716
